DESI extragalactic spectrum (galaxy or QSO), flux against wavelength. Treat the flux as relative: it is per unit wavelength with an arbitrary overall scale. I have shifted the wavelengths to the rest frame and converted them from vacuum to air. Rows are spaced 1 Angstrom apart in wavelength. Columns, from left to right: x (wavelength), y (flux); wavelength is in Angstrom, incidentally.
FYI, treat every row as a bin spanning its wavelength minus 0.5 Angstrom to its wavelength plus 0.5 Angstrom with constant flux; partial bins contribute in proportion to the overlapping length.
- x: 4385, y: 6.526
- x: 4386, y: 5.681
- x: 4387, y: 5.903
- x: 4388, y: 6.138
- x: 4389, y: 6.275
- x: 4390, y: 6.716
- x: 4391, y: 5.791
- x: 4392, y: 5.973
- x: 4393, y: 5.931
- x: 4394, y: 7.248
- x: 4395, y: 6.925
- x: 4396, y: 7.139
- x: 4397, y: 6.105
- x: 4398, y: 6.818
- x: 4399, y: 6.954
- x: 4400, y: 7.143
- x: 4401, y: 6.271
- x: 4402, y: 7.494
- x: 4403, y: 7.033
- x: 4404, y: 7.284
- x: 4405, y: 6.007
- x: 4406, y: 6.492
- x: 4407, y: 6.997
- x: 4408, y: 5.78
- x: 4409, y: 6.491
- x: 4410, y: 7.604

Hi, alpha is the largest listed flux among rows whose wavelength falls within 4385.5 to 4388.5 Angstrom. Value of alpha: 6.138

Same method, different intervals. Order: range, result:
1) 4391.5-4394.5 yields 7.248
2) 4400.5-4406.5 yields 7.494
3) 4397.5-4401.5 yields 7.143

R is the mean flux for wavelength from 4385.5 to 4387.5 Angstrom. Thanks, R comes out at 5.79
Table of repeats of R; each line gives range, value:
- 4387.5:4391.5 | 6.23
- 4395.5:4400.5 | 6.83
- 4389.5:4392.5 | 6.16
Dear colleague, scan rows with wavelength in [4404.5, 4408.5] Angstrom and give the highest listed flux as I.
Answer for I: 6.997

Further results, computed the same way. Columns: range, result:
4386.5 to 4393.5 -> 6.716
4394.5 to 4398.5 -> 7.139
